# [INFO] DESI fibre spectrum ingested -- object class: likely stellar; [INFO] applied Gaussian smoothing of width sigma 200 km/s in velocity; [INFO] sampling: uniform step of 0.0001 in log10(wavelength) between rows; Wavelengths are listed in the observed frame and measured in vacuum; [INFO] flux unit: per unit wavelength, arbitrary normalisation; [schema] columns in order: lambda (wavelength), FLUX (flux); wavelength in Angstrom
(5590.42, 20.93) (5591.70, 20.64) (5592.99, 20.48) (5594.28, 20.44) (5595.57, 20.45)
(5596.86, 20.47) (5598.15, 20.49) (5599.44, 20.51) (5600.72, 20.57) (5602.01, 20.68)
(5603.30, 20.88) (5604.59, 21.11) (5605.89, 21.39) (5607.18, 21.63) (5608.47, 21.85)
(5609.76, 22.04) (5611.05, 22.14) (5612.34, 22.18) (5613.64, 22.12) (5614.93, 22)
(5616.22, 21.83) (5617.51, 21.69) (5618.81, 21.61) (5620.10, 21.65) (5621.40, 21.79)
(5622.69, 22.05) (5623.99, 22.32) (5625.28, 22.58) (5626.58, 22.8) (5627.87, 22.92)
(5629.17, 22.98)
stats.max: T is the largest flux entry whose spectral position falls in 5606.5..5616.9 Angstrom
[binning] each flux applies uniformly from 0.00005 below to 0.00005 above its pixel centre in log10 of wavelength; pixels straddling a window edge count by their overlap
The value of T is 22.18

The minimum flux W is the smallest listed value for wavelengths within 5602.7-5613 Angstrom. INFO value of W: 20.88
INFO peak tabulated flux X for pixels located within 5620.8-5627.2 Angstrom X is 22.8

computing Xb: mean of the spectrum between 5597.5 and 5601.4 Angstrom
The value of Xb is 20.6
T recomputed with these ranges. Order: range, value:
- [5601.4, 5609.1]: 21.85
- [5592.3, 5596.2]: 20.48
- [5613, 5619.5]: 22.12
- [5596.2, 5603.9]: 20.88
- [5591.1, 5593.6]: 20.64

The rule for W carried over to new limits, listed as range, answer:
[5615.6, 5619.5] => 21.61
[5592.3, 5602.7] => 20.44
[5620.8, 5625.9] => 21.79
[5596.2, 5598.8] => 20.47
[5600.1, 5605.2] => 20.57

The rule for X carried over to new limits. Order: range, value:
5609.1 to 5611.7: 22.14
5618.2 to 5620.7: 21.65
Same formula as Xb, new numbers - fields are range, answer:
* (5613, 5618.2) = 21.9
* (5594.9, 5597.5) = 20.4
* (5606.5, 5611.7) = 21.9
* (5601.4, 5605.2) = 20.9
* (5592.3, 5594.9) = 20.4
